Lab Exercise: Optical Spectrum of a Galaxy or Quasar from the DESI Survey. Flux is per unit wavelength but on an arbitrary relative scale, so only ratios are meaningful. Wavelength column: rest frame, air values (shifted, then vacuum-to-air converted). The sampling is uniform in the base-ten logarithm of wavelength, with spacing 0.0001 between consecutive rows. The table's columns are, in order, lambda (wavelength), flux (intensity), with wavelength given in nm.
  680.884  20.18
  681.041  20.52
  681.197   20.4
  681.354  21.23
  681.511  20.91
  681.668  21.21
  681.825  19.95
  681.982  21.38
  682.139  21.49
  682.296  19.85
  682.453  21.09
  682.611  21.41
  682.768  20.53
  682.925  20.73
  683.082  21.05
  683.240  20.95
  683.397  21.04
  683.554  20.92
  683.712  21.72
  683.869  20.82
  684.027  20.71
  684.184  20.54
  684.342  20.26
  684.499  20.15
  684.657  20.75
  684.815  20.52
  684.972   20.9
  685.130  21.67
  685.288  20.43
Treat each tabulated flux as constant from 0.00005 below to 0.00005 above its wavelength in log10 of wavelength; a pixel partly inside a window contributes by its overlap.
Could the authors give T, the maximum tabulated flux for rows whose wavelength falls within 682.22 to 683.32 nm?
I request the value 21.41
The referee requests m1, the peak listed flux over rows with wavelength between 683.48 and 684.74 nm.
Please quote 21.72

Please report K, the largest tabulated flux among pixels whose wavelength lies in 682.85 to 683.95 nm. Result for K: 21.72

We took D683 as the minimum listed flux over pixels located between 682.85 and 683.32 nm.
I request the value 20.73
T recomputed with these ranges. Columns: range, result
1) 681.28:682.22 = 21.49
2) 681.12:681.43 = 21.23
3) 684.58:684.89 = 20.75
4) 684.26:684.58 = 20.26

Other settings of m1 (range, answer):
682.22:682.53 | 21.09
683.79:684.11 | 20.82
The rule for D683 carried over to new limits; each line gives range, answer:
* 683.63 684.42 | 20.26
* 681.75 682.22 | 19.95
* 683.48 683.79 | 20.92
